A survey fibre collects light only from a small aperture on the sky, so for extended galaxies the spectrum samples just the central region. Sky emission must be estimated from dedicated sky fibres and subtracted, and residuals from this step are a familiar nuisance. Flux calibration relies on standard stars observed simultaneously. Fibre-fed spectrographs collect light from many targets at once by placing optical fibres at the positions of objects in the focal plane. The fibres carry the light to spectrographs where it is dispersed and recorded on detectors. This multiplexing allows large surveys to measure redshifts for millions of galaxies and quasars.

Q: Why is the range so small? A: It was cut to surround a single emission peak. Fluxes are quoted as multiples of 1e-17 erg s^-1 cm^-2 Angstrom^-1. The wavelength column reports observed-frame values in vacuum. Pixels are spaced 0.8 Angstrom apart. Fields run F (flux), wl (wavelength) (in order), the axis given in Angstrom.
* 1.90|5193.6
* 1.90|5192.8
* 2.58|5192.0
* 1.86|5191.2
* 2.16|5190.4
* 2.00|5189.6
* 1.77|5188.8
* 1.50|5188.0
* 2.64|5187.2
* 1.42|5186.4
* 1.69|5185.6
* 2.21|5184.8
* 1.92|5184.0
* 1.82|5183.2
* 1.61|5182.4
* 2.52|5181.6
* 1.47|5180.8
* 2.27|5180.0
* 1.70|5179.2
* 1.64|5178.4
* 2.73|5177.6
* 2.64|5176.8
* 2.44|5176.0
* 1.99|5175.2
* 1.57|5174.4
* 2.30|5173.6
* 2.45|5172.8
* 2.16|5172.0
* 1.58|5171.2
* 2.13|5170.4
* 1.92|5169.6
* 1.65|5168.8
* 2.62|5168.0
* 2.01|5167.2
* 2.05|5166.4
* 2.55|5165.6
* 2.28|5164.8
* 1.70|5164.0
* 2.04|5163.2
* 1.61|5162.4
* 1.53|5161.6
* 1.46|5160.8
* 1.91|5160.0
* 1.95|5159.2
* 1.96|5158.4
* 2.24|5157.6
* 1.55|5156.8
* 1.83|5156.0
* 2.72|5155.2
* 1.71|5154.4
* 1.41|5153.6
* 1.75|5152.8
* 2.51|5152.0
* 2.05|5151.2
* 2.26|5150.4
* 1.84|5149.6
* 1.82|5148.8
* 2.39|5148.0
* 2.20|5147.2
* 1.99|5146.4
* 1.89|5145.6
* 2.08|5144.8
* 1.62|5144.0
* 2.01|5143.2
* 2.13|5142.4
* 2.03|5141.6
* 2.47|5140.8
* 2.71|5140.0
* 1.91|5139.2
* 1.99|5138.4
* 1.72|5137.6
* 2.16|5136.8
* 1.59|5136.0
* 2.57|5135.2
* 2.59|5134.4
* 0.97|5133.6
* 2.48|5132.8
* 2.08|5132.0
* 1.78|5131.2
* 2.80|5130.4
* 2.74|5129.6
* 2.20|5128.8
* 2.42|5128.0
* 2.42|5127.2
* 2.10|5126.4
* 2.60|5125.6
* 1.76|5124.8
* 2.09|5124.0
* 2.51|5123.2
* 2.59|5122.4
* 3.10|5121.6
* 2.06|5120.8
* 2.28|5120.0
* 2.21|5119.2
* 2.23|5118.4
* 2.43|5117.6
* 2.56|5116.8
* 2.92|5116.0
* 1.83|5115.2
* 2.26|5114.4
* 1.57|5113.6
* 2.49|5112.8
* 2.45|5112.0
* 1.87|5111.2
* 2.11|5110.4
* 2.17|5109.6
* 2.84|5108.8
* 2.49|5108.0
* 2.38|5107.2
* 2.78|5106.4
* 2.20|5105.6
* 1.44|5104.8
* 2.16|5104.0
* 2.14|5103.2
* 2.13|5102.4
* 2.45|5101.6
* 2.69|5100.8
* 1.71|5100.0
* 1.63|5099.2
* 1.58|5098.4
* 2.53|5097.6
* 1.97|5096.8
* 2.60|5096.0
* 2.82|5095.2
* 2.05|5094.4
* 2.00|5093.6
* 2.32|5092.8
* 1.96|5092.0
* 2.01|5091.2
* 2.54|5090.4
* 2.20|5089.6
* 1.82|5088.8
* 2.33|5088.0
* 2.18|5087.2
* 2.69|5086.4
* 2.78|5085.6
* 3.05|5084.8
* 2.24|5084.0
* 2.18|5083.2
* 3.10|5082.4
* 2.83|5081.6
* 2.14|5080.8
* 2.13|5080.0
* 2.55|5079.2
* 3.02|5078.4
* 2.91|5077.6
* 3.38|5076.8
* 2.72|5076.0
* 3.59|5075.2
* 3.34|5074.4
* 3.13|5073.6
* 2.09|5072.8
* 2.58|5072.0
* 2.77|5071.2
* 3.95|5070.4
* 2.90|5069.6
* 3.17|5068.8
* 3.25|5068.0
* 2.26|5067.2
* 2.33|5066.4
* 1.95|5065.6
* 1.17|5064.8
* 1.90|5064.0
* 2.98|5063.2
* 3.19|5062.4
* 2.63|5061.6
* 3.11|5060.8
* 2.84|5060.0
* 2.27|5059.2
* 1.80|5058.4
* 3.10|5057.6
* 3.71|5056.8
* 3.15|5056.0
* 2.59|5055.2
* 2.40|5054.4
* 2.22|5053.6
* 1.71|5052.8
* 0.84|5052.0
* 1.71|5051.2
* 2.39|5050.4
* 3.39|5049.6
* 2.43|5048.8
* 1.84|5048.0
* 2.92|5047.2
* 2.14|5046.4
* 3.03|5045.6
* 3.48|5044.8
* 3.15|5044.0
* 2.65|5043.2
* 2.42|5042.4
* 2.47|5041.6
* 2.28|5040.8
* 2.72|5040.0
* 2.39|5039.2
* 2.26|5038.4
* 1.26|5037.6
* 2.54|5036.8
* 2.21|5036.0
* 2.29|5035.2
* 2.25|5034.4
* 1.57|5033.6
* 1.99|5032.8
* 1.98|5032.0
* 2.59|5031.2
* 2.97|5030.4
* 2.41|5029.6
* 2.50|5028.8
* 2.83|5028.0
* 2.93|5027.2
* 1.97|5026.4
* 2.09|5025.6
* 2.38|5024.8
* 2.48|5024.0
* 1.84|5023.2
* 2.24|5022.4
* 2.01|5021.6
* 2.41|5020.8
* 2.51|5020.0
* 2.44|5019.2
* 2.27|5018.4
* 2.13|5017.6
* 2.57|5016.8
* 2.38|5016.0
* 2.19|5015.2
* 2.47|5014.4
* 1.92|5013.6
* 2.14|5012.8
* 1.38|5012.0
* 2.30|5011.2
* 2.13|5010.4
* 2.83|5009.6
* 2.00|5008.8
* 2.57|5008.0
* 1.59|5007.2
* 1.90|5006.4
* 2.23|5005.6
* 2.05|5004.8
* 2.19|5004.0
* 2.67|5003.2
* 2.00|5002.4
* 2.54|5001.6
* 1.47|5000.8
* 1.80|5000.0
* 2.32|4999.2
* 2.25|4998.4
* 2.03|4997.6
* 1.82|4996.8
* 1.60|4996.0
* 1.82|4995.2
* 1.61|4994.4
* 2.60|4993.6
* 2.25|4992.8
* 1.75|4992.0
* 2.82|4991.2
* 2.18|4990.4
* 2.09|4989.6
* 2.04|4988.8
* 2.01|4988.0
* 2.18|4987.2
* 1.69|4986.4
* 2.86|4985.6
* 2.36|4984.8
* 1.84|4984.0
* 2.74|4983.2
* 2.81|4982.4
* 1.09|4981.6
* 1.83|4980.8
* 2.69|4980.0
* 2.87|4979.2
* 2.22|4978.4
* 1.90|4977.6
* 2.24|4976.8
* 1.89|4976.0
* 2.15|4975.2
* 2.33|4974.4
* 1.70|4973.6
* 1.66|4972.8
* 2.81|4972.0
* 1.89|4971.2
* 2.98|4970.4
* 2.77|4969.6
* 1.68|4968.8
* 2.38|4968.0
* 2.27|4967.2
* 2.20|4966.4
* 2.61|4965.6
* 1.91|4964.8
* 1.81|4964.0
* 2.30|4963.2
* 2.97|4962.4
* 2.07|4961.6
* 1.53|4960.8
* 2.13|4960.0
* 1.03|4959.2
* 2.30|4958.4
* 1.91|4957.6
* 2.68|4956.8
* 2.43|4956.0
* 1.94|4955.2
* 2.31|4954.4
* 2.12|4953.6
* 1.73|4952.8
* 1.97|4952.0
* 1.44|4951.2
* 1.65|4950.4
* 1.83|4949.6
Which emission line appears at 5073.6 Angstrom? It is Mg II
